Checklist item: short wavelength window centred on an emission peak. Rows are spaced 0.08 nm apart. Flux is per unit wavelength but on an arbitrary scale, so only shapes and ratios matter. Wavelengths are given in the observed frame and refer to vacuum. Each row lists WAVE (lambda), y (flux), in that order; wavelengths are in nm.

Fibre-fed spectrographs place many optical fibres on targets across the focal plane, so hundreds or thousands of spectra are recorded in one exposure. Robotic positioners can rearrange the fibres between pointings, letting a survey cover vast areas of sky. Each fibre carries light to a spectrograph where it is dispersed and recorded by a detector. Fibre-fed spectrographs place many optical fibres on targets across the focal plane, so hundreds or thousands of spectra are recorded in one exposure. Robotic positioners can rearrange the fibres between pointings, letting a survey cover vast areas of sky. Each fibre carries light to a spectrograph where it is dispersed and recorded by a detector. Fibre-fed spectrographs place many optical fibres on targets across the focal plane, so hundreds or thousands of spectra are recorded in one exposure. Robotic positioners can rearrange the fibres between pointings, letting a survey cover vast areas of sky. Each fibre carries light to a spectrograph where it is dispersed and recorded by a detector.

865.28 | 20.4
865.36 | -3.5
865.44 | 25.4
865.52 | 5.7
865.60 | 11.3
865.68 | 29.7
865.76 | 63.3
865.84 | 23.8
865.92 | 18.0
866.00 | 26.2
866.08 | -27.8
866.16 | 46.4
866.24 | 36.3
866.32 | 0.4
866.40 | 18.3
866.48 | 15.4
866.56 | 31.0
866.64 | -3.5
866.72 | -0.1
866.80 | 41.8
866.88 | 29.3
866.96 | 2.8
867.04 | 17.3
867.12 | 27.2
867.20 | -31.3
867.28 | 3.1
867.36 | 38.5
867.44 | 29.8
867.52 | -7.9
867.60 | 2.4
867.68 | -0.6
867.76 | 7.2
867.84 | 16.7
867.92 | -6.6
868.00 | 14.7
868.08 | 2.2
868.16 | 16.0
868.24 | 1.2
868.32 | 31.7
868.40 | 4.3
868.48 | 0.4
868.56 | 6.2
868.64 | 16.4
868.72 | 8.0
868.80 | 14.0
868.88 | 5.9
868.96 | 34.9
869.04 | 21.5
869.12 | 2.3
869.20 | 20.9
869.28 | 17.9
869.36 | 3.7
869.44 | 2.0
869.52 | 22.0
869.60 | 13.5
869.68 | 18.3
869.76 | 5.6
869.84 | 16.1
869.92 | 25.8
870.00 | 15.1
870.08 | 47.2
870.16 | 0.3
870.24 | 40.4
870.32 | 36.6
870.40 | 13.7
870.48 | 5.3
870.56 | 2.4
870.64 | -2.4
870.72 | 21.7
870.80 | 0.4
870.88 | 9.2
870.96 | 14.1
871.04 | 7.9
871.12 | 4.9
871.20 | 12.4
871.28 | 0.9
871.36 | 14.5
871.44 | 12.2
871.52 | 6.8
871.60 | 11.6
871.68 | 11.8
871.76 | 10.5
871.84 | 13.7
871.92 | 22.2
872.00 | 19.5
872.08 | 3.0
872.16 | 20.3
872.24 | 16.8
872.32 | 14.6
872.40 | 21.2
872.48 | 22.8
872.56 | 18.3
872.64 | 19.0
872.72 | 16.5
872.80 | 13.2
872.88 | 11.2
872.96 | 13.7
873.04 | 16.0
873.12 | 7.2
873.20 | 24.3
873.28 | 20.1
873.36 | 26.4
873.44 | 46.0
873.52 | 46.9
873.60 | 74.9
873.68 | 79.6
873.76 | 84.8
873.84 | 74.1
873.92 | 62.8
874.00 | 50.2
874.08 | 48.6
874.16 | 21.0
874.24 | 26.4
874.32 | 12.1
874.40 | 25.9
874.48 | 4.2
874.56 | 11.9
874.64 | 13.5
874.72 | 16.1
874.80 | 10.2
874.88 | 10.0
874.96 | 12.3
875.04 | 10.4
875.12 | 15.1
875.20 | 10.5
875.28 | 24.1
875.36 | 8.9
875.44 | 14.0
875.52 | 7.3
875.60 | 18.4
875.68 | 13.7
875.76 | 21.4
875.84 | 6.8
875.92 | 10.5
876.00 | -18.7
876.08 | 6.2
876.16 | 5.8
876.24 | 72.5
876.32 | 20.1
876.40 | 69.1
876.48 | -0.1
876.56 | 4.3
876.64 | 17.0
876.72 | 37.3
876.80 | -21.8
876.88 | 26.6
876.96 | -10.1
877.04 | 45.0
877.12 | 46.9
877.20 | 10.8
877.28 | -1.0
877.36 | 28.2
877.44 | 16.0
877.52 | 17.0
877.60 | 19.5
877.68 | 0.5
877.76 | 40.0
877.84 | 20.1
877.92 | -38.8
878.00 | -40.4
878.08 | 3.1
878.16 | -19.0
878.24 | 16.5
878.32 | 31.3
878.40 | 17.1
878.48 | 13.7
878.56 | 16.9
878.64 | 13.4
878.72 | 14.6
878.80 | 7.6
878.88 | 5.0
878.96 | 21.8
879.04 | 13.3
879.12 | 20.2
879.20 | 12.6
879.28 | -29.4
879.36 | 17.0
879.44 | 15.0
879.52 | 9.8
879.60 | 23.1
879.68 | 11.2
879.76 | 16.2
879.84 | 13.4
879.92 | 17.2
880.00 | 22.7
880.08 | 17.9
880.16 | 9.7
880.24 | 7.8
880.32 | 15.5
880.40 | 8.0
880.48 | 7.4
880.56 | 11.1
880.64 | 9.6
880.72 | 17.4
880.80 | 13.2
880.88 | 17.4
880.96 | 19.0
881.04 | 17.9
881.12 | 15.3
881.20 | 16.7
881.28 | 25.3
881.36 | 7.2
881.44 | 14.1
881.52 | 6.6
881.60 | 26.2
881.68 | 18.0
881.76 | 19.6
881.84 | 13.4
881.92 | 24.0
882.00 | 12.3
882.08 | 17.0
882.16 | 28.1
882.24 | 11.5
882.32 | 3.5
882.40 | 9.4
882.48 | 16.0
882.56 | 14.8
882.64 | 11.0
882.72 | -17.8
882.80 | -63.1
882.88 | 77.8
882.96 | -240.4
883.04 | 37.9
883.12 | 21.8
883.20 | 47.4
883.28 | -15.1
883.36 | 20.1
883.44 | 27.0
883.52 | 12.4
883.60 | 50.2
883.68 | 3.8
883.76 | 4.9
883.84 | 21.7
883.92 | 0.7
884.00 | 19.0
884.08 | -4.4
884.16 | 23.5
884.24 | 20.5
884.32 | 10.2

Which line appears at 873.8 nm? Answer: H-gamma 4340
